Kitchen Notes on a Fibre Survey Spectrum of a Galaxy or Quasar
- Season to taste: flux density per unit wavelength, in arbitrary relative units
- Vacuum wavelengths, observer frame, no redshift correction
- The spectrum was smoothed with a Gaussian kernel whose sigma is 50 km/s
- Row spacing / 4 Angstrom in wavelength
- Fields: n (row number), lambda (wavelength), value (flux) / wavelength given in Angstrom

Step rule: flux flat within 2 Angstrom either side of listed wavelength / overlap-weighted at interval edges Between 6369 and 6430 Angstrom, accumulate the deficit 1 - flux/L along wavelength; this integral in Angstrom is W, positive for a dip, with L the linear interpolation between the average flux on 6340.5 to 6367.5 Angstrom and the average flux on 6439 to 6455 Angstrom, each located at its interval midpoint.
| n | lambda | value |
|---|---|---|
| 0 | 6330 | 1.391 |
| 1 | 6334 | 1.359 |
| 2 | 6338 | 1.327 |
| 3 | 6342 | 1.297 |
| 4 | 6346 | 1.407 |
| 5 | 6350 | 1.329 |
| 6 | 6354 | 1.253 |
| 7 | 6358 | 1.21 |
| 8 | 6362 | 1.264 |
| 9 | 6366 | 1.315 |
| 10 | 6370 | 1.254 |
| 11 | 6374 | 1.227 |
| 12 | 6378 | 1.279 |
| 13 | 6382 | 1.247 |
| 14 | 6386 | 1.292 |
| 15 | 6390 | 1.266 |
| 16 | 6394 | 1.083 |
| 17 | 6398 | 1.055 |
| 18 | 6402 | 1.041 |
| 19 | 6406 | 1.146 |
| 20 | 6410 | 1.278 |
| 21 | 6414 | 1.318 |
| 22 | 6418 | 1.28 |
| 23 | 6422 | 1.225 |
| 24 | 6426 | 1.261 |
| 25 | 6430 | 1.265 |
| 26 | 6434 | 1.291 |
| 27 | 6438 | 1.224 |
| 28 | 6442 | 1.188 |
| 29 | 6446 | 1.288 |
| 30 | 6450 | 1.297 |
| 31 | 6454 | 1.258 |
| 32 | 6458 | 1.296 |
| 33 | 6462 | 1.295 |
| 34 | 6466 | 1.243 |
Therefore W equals 2.79 Angstrom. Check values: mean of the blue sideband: 1.3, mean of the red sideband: 1.26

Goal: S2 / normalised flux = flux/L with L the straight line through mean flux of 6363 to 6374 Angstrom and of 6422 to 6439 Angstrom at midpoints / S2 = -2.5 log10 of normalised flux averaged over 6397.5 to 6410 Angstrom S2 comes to 0.14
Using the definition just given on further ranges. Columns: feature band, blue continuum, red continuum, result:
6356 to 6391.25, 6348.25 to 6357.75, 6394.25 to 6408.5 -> -0.06 mag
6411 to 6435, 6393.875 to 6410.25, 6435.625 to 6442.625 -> -0.09 mag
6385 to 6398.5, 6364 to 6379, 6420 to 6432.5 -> 0.07 mag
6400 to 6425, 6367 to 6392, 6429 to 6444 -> 0.03 mag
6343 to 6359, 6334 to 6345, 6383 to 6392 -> 0.01 mag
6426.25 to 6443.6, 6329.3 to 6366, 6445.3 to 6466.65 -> 0.04 mag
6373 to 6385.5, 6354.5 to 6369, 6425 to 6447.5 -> 0.00 mag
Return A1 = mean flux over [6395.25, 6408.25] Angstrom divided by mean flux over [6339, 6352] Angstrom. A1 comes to 0.81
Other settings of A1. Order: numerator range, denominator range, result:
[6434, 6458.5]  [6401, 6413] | 1.07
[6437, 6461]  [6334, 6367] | 0.97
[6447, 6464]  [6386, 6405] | 1.14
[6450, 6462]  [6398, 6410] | 1.15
